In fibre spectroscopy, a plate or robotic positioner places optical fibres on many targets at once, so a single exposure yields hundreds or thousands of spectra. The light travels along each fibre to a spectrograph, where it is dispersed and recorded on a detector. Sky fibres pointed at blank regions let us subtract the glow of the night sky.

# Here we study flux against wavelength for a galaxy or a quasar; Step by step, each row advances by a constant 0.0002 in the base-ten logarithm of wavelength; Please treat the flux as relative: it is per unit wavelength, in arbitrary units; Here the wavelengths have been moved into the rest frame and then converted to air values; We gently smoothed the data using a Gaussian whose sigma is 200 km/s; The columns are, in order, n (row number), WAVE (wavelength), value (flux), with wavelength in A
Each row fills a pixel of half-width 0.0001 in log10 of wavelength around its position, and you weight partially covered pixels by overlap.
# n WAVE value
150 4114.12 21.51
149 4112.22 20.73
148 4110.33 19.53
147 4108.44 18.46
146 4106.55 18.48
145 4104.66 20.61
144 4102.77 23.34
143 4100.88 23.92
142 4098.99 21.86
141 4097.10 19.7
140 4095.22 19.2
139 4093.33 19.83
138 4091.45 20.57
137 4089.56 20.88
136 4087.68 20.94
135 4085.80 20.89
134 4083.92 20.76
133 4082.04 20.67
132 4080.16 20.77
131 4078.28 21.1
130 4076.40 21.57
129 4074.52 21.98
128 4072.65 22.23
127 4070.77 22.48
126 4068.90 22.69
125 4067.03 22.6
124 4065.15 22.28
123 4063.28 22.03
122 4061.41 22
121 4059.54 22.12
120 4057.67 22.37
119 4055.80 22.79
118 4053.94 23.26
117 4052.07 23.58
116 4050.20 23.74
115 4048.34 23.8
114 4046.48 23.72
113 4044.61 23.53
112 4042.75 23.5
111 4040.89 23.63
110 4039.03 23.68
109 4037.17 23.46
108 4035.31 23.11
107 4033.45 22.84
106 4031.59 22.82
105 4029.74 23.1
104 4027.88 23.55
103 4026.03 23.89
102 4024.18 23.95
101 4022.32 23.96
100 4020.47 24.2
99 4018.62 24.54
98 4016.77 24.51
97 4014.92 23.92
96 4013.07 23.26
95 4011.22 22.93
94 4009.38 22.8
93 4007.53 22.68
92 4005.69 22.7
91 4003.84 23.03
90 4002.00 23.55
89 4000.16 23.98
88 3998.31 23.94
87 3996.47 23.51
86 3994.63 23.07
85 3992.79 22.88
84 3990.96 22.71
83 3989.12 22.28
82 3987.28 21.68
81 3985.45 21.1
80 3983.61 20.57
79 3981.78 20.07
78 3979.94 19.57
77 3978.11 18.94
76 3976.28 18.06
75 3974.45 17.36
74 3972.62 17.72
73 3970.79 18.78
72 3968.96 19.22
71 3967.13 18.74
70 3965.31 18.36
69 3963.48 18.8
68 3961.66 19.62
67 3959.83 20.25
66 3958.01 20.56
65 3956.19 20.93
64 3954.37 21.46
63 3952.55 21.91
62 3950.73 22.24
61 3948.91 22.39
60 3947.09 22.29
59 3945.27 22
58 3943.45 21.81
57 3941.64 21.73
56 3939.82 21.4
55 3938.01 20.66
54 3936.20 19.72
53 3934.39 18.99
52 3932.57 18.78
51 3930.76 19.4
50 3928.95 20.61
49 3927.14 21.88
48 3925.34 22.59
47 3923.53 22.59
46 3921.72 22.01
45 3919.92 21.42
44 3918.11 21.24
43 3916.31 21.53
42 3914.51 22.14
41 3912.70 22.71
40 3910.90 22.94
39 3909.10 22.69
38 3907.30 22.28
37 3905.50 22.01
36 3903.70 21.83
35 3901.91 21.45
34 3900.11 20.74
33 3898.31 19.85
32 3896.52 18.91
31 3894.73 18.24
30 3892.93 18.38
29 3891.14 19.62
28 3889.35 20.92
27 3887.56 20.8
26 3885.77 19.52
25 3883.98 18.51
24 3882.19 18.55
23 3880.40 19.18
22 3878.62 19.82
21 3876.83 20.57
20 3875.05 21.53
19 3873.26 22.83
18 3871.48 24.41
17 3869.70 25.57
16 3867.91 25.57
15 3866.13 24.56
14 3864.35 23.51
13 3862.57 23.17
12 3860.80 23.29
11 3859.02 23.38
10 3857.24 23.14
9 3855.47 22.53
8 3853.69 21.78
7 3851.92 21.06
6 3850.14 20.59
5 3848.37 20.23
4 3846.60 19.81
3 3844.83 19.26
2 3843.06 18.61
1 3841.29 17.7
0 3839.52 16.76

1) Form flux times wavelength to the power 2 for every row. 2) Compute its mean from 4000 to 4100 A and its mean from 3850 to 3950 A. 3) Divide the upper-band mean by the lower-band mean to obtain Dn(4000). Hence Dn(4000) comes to 1.13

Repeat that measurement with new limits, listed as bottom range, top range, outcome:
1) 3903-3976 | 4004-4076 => 1.17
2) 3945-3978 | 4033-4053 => 1.23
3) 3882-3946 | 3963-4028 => 1.09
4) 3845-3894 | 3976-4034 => 1.13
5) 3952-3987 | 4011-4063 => 1.24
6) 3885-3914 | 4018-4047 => 1.21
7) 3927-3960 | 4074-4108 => 1.07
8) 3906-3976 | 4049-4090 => 1.13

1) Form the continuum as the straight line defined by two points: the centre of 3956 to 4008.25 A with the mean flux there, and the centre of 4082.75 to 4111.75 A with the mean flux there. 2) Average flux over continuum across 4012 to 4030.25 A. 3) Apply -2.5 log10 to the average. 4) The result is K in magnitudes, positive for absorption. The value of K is -0.15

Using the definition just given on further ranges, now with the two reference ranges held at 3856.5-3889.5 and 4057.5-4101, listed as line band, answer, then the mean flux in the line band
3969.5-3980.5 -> 0.18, 18.4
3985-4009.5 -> -0.06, 22.9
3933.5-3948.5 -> 0.04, 21.1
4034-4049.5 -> -0.10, 23.5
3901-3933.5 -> 0.01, 21.7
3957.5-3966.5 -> 0.12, 19.5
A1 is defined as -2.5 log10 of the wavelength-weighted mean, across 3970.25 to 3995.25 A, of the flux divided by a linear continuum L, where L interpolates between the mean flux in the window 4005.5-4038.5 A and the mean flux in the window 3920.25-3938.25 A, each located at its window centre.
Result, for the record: 0.10 mag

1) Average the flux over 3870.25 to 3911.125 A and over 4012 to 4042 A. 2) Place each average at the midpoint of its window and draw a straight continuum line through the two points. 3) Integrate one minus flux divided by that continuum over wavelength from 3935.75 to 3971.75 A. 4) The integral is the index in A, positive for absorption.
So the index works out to 2.3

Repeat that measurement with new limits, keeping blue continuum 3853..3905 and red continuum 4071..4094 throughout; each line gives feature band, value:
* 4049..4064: -1.17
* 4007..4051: -4.95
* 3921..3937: 0.48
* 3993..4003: -1.09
